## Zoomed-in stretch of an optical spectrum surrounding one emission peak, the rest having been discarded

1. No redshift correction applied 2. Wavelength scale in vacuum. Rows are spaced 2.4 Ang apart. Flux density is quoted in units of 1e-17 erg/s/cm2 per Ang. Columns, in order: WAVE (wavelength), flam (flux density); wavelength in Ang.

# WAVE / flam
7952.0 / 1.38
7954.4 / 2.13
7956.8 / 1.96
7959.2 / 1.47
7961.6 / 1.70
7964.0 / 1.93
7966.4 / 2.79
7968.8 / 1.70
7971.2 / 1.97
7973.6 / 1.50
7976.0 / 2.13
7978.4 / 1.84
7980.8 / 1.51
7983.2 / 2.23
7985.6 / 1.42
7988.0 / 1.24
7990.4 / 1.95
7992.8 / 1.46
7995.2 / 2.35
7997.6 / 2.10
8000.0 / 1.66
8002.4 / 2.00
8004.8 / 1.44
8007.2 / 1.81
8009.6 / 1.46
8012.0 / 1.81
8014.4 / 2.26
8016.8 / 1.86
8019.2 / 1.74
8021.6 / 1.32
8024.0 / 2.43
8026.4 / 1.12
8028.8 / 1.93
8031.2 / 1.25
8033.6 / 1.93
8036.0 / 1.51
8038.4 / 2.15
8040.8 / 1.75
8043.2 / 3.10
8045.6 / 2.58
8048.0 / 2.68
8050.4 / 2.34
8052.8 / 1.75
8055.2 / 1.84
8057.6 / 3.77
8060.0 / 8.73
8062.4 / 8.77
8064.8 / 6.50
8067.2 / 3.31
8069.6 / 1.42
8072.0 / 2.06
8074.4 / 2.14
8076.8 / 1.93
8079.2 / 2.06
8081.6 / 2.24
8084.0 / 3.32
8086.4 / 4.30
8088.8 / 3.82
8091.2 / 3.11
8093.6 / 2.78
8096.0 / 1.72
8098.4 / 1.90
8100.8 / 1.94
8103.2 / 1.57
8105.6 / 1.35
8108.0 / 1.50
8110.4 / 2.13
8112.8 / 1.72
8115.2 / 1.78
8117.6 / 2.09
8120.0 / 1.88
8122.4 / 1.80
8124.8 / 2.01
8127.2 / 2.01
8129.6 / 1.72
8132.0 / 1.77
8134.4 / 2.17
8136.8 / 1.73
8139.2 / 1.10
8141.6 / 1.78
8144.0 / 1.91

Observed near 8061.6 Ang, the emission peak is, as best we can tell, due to H-alpha 6563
